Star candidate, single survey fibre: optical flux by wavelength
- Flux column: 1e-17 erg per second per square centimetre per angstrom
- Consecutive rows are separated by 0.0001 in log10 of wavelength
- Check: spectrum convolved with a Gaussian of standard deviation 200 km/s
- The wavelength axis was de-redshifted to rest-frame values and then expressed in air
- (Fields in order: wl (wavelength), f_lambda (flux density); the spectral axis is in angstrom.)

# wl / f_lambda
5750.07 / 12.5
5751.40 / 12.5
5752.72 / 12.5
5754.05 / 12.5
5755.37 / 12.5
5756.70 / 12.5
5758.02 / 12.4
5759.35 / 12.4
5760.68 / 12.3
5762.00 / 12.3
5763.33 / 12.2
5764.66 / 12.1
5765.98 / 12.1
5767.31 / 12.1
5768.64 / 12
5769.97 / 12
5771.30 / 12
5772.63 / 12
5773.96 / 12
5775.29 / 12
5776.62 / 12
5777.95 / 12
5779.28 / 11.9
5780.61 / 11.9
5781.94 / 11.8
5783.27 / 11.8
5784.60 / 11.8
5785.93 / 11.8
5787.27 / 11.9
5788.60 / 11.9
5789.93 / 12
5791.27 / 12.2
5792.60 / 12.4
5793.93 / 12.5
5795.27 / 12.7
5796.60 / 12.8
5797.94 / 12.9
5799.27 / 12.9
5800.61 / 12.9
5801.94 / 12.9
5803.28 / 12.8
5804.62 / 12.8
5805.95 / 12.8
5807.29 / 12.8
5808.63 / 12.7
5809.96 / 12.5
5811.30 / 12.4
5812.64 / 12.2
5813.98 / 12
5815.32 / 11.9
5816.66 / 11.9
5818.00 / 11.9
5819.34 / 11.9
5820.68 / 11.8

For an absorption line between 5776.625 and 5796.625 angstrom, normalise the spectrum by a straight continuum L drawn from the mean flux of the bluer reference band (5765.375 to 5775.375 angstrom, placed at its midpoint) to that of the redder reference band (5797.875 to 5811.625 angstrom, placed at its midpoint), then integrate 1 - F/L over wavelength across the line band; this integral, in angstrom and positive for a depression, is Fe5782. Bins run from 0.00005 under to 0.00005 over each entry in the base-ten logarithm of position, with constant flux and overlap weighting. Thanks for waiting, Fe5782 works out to 0.5 angstrom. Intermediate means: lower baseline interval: 12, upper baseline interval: 12.8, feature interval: 12.1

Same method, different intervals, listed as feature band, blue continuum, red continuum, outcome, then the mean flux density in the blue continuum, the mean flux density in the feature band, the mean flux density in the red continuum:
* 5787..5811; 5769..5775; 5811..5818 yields -1.1 angstrom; 12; 12.6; 12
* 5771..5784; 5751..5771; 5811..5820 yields 0.3 angstrom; 12.3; 11.9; 12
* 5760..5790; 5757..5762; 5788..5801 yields 1.1 angstrom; 12.4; 12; 12.5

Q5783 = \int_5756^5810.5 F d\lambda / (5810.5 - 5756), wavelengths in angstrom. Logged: 12.3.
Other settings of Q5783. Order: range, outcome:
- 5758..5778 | 12.1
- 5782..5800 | 12.3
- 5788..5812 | 12.6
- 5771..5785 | 11.9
